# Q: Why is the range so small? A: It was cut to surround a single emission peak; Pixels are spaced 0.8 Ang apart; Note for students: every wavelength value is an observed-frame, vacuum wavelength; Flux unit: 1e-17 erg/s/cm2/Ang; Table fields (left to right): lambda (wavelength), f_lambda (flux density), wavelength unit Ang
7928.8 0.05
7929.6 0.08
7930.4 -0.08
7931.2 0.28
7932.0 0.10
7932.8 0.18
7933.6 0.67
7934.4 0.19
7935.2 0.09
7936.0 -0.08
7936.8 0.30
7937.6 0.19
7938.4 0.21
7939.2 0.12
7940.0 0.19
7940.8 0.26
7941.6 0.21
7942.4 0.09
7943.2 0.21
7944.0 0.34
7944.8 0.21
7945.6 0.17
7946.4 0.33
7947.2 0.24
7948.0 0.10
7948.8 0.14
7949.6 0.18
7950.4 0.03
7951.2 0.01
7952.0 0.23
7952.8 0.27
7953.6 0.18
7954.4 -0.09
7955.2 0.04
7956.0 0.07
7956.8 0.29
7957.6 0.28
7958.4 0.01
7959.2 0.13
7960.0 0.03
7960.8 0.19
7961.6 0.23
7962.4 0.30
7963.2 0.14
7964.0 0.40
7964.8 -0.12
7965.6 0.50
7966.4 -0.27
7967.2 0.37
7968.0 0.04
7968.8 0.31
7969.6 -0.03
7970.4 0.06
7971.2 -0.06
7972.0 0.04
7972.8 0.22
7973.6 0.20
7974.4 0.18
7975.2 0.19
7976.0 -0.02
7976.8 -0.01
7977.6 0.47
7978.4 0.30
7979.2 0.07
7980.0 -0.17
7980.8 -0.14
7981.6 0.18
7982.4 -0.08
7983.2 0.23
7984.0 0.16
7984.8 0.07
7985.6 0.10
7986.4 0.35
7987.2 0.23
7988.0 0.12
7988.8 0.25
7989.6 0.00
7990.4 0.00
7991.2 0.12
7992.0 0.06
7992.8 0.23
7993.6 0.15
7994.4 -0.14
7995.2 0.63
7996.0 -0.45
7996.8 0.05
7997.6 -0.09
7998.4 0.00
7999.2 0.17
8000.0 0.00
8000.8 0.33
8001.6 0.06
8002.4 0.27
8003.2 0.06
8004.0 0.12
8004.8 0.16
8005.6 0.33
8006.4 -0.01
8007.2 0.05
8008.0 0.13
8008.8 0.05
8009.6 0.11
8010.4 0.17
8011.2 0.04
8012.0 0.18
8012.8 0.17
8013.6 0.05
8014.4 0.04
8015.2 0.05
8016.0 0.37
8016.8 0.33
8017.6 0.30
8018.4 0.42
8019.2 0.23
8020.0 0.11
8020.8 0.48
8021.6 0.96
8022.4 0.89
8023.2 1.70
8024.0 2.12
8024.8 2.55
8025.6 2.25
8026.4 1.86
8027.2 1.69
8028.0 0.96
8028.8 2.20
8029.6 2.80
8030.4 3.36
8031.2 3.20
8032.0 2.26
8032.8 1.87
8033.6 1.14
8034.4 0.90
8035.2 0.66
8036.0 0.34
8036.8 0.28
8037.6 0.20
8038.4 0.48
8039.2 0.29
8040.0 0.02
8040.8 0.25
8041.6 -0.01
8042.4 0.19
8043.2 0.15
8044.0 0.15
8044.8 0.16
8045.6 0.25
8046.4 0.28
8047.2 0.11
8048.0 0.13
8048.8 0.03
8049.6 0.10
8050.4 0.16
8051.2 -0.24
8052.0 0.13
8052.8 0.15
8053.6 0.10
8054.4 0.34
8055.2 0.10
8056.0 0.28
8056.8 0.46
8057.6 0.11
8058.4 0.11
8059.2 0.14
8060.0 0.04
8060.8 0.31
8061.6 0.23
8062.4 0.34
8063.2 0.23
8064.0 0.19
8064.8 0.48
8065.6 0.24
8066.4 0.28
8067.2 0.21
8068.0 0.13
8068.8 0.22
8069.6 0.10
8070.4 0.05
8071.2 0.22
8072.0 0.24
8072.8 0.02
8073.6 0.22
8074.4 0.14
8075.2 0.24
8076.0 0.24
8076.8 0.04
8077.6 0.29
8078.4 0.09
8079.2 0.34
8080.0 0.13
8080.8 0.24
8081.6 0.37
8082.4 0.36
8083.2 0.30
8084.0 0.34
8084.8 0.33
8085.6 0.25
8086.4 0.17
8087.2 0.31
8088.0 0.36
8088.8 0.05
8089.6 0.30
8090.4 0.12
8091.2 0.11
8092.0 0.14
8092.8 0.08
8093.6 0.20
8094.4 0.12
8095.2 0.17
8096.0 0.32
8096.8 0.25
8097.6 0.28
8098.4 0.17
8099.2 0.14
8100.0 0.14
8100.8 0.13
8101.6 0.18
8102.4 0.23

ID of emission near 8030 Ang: [O II]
